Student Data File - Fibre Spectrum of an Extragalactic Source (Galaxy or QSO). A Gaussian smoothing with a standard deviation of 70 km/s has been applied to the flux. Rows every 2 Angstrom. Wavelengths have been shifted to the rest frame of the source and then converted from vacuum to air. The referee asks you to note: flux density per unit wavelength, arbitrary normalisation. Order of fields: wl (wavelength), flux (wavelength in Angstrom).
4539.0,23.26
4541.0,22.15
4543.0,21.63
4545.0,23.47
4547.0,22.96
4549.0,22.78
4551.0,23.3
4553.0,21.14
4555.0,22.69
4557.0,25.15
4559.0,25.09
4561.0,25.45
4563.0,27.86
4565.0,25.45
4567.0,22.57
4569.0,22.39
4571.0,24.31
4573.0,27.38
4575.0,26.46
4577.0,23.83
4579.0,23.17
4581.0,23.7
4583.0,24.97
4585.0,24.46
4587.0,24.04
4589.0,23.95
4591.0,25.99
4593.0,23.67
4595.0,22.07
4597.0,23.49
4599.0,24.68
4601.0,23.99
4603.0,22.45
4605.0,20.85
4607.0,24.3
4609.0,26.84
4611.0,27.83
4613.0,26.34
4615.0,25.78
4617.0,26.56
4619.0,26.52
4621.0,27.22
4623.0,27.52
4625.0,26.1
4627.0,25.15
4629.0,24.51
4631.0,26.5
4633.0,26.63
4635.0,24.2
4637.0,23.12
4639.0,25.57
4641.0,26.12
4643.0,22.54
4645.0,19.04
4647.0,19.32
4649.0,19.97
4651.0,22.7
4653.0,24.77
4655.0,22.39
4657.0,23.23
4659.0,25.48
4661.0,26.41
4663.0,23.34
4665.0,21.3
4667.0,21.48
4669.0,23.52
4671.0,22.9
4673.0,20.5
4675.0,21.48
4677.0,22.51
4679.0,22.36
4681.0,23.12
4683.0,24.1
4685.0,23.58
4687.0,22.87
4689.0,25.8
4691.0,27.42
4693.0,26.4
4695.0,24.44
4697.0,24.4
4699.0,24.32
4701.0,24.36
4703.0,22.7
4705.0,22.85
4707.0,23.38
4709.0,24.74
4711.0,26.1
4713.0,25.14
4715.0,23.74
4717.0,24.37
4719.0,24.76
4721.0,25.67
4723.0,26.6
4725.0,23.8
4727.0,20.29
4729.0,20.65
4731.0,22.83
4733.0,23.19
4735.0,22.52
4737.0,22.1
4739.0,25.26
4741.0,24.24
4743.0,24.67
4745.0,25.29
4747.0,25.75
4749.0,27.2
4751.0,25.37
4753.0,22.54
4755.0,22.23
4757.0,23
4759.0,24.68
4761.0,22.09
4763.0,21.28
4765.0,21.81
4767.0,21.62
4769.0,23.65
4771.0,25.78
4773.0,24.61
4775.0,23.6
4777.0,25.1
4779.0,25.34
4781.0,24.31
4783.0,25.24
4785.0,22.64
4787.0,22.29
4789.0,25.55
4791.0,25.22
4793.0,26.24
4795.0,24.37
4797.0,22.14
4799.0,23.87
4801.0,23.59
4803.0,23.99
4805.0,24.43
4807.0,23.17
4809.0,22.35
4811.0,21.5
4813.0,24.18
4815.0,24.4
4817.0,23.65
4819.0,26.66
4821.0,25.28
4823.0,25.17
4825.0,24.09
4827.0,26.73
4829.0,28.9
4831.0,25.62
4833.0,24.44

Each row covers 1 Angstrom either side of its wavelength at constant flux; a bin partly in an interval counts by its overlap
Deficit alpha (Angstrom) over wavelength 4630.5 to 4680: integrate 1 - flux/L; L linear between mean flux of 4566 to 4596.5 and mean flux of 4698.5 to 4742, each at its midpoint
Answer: 1.89 Angstrom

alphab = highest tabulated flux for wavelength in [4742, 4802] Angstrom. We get 27.2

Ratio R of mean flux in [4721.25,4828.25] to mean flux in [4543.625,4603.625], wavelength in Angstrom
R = 0.99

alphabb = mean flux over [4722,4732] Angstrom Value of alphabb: 22.8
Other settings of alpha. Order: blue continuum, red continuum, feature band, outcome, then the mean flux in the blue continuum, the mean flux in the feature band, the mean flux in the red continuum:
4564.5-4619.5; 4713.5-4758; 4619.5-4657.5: 0.4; 24.5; 24.1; 23.9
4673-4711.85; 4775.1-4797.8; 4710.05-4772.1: 0.9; 23.9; 23.8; 24.4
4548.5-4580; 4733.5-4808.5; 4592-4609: 0.6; 24.3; 23.4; 24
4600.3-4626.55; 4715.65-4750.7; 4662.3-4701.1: 1.9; 25.6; 23.5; 24.1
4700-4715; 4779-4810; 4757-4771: 0.7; 24.2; 22.8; 24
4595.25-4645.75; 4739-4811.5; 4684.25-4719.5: -0.2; 24.9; 24.5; 23.9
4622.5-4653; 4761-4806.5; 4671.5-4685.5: 0.8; 23.9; 22.5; 23.9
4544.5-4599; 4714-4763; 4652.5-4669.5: 0.3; 24.2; 23.5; 23.8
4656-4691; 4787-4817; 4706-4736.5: -0.4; 23.3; 23.8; 23.9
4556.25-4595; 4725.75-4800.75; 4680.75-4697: -0.4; 24.7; 24.8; 23.7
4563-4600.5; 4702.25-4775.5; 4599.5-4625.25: -1.4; 24.3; 25.5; 23.8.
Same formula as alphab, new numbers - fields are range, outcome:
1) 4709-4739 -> 26.6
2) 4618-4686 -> 27.52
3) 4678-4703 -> 27.42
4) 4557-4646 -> 27.86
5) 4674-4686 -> 24.1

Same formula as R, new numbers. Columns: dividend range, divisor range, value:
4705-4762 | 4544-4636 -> 0.97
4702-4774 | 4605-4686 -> 0.99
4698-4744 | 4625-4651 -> 1.01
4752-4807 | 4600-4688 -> 0.99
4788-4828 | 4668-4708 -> 1.03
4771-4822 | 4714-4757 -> 1.01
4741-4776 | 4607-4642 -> 0.92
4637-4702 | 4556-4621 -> 0.94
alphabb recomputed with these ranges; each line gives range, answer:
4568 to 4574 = 24.7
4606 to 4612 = 26.3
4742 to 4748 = 25.2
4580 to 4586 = 24.4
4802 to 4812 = 23.1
